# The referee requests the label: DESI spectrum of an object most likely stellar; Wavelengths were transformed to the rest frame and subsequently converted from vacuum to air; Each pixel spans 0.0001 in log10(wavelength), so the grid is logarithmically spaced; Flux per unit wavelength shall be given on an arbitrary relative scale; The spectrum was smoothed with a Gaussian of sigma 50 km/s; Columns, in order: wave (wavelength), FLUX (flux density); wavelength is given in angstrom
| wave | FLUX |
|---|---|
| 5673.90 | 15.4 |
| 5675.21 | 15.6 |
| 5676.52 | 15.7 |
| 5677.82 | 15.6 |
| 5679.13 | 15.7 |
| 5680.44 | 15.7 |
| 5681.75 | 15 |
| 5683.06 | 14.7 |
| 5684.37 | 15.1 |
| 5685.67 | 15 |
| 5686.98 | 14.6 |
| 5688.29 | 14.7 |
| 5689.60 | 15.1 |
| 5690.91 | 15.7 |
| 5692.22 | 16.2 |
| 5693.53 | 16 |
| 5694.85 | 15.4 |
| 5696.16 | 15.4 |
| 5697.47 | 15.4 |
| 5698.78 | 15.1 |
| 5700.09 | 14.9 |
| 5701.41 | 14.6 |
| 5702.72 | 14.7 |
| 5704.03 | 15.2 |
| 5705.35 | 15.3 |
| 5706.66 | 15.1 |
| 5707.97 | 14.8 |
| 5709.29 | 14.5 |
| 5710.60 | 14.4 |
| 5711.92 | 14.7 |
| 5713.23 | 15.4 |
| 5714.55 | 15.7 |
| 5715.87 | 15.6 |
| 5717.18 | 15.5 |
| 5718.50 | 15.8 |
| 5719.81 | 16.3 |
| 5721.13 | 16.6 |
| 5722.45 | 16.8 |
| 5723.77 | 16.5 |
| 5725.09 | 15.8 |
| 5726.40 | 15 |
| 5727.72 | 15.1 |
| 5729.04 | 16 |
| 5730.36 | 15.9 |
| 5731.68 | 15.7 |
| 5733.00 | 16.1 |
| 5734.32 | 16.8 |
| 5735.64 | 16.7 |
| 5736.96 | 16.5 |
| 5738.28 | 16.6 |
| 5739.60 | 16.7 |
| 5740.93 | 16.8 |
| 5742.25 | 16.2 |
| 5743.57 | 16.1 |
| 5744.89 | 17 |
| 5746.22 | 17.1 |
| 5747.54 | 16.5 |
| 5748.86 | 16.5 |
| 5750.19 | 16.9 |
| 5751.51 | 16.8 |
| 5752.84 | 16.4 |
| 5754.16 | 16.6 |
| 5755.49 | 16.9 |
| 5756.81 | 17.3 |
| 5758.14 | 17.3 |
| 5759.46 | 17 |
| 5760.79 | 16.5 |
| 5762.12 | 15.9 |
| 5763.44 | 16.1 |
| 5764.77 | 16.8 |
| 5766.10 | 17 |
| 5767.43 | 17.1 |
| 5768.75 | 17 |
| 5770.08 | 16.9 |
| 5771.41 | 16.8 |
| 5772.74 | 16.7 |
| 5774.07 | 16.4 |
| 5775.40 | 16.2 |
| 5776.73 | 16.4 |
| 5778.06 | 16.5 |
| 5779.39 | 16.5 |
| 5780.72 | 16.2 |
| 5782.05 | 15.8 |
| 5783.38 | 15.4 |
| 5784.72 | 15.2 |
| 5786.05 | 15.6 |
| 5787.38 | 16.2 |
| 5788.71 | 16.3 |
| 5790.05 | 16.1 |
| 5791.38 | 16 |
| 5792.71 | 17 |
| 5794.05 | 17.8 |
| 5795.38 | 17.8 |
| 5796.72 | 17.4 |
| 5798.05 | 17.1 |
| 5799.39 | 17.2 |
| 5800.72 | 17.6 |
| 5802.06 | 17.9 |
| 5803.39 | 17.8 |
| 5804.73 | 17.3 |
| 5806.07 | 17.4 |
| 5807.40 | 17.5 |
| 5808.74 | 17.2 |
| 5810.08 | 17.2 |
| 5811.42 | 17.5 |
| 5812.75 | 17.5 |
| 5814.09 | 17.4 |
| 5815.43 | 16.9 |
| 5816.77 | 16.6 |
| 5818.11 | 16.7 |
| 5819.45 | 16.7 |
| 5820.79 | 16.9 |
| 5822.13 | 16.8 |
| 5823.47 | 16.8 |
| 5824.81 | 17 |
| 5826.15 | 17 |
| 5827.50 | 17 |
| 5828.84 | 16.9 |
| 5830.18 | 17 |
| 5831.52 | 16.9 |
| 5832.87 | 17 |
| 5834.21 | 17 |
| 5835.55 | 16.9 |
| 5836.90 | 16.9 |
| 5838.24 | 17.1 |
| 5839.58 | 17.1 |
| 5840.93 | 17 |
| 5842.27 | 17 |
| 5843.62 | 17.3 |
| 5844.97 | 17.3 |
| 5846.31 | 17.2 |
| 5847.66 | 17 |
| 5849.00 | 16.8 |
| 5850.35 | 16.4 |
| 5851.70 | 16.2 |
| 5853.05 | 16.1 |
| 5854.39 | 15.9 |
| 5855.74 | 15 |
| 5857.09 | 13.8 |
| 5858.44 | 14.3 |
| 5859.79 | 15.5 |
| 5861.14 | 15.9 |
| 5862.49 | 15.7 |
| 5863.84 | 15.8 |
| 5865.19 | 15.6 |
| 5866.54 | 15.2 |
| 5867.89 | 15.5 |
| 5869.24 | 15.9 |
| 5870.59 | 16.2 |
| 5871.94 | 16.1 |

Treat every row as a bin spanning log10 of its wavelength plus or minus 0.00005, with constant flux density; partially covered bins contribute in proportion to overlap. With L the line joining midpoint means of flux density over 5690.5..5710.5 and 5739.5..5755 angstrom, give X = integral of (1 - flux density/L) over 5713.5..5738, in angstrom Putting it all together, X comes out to -0.1 angstrom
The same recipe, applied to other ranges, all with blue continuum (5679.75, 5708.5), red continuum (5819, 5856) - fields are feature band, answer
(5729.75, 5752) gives -1.16 angstrom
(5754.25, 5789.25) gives -0.89 angstrom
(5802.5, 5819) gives -0.74 angstrom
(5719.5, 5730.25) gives -0.33 angstrom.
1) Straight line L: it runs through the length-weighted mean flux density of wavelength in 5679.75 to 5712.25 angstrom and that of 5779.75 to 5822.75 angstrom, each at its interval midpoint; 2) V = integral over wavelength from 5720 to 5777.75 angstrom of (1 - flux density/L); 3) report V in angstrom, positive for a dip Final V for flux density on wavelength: -1.9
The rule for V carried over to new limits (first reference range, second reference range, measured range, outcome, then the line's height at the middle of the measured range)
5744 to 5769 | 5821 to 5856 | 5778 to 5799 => 0.43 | 16.8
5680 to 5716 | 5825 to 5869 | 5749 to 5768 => -1.36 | 15.6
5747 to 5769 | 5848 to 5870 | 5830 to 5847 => -1.29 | 15.9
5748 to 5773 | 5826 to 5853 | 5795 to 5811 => -0.56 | 16.8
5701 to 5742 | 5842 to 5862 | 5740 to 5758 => -1.04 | 15.8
